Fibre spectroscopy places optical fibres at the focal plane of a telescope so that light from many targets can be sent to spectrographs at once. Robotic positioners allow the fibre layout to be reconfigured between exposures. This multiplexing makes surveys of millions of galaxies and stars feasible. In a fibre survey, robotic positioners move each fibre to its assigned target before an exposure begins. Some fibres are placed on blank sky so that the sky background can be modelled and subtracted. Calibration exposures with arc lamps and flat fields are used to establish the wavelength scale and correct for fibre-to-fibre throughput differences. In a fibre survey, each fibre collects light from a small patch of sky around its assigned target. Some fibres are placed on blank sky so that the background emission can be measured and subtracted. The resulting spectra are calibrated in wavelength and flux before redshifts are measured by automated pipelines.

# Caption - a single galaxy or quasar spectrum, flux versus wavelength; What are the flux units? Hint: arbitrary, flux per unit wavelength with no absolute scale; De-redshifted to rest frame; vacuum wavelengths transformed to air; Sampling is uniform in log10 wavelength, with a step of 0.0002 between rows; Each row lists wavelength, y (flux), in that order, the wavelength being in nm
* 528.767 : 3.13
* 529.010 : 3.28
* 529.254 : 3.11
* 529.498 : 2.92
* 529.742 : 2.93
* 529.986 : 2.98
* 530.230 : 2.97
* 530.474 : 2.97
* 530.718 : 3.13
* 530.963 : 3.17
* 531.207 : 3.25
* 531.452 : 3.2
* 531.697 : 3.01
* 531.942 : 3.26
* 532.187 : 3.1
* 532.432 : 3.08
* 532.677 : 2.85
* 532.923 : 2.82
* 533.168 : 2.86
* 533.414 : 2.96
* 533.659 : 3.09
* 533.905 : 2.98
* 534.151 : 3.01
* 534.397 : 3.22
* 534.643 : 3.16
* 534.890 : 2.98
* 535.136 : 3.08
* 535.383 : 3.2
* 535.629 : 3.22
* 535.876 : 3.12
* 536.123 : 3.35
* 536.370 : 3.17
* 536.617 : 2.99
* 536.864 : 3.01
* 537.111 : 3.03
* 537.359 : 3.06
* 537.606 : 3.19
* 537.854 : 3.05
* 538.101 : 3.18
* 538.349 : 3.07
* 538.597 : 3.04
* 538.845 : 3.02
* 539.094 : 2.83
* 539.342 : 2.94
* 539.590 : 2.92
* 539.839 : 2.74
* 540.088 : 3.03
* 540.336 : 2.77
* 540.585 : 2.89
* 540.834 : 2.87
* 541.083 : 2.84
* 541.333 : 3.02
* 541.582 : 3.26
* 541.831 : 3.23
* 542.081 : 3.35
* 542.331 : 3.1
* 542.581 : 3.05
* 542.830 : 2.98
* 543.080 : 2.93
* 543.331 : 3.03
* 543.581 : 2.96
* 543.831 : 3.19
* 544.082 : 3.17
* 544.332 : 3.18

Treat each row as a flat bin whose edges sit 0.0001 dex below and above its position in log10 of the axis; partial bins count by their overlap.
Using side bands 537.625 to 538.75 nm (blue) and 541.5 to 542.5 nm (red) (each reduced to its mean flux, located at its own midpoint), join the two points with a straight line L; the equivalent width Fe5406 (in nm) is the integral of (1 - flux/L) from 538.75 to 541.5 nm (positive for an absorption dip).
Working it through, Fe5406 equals 0.22 nm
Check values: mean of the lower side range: 3.09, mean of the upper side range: 3.22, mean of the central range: 2.9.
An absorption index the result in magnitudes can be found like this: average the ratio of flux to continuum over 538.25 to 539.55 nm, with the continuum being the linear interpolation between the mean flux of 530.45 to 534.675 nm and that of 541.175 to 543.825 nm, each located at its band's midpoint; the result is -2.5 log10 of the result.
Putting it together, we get 0.04 mag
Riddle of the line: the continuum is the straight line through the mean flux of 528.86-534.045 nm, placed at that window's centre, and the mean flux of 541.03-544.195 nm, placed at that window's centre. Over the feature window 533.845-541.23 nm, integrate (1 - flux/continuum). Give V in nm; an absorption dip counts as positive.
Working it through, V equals 0.09 nm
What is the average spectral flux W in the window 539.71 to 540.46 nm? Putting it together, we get 2.85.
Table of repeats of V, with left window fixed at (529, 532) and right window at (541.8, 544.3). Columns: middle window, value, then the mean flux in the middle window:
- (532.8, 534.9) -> 0.05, 3.01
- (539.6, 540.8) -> 0.09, 2.86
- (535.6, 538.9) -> -0.02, 3.11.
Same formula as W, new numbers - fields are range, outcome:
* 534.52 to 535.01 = 3.07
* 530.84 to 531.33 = 3.21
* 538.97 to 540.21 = 2.89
